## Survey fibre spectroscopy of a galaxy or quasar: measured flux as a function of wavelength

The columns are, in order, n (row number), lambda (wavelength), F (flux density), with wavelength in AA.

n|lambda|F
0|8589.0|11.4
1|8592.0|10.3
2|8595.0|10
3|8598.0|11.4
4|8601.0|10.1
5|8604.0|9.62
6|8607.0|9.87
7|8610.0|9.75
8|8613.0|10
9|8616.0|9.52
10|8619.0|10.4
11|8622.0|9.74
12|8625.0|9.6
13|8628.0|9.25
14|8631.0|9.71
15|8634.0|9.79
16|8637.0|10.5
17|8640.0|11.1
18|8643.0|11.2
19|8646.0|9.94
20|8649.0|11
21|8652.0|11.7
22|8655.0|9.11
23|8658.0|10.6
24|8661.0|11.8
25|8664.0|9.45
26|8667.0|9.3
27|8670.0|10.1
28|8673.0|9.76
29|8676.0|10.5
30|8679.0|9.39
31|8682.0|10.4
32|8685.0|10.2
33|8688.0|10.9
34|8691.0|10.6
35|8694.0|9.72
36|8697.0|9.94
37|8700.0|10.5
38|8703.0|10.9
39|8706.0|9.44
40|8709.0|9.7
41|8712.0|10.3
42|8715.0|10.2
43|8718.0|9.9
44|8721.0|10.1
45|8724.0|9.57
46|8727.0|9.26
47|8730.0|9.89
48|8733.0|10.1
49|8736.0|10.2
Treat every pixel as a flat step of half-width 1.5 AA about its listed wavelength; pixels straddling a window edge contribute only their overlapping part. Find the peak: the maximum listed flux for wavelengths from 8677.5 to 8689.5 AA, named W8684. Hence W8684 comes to 10.9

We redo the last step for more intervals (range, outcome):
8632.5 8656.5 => 11.7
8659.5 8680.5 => 11.8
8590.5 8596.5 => 10.3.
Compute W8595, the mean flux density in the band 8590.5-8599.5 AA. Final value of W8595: 10.6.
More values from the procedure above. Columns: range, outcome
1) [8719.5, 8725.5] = 9.83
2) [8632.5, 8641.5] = 10.5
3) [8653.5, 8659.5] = 9.85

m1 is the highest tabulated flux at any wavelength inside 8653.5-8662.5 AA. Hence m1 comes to 11.8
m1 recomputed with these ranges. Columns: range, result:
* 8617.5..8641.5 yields 11.1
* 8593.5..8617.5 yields 11.4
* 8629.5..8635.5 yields 9.79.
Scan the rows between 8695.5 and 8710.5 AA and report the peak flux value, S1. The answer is 10.9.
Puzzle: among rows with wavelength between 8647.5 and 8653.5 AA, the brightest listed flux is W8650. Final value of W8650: 11.7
